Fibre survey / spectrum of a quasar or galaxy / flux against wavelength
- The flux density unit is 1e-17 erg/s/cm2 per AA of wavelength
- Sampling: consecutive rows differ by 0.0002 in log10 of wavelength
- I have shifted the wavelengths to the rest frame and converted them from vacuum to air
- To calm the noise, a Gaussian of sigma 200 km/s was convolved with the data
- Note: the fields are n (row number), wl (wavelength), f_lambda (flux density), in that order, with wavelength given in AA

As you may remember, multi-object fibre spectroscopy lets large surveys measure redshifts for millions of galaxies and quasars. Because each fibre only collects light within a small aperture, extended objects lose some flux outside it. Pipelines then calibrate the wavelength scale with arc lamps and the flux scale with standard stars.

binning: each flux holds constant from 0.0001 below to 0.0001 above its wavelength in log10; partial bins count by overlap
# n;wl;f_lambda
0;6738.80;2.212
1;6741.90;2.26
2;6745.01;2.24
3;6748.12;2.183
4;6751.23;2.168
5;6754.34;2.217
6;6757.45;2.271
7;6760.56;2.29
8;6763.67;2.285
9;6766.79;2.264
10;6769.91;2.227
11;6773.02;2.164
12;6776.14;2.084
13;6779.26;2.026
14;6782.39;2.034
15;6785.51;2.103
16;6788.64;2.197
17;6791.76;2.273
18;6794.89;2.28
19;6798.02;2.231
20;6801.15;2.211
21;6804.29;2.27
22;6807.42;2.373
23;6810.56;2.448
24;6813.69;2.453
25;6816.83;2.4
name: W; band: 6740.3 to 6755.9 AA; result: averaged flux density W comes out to 2.21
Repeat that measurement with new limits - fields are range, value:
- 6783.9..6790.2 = 2.15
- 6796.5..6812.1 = 2.31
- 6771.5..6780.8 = 2.09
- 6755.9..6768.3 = 2.28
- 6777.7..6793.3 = 2.13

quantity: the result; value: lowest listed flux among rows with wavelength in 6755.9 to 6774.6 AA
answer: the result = 2.164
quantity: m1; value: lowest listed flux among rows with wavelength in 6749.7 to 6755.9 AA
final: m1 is 2.168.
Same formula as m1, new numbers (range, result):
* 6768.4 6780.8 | 2.026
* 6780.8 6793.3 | 2.034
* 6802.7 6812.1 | 2.27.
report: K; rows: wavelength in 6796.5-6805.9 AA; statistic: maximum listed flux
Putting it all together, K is 2.27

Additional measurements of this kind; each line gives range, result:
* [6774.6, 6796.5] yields 2.28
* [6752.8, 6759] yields 2.271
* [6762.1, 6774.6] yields 2.285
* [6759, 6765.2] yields 2.29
